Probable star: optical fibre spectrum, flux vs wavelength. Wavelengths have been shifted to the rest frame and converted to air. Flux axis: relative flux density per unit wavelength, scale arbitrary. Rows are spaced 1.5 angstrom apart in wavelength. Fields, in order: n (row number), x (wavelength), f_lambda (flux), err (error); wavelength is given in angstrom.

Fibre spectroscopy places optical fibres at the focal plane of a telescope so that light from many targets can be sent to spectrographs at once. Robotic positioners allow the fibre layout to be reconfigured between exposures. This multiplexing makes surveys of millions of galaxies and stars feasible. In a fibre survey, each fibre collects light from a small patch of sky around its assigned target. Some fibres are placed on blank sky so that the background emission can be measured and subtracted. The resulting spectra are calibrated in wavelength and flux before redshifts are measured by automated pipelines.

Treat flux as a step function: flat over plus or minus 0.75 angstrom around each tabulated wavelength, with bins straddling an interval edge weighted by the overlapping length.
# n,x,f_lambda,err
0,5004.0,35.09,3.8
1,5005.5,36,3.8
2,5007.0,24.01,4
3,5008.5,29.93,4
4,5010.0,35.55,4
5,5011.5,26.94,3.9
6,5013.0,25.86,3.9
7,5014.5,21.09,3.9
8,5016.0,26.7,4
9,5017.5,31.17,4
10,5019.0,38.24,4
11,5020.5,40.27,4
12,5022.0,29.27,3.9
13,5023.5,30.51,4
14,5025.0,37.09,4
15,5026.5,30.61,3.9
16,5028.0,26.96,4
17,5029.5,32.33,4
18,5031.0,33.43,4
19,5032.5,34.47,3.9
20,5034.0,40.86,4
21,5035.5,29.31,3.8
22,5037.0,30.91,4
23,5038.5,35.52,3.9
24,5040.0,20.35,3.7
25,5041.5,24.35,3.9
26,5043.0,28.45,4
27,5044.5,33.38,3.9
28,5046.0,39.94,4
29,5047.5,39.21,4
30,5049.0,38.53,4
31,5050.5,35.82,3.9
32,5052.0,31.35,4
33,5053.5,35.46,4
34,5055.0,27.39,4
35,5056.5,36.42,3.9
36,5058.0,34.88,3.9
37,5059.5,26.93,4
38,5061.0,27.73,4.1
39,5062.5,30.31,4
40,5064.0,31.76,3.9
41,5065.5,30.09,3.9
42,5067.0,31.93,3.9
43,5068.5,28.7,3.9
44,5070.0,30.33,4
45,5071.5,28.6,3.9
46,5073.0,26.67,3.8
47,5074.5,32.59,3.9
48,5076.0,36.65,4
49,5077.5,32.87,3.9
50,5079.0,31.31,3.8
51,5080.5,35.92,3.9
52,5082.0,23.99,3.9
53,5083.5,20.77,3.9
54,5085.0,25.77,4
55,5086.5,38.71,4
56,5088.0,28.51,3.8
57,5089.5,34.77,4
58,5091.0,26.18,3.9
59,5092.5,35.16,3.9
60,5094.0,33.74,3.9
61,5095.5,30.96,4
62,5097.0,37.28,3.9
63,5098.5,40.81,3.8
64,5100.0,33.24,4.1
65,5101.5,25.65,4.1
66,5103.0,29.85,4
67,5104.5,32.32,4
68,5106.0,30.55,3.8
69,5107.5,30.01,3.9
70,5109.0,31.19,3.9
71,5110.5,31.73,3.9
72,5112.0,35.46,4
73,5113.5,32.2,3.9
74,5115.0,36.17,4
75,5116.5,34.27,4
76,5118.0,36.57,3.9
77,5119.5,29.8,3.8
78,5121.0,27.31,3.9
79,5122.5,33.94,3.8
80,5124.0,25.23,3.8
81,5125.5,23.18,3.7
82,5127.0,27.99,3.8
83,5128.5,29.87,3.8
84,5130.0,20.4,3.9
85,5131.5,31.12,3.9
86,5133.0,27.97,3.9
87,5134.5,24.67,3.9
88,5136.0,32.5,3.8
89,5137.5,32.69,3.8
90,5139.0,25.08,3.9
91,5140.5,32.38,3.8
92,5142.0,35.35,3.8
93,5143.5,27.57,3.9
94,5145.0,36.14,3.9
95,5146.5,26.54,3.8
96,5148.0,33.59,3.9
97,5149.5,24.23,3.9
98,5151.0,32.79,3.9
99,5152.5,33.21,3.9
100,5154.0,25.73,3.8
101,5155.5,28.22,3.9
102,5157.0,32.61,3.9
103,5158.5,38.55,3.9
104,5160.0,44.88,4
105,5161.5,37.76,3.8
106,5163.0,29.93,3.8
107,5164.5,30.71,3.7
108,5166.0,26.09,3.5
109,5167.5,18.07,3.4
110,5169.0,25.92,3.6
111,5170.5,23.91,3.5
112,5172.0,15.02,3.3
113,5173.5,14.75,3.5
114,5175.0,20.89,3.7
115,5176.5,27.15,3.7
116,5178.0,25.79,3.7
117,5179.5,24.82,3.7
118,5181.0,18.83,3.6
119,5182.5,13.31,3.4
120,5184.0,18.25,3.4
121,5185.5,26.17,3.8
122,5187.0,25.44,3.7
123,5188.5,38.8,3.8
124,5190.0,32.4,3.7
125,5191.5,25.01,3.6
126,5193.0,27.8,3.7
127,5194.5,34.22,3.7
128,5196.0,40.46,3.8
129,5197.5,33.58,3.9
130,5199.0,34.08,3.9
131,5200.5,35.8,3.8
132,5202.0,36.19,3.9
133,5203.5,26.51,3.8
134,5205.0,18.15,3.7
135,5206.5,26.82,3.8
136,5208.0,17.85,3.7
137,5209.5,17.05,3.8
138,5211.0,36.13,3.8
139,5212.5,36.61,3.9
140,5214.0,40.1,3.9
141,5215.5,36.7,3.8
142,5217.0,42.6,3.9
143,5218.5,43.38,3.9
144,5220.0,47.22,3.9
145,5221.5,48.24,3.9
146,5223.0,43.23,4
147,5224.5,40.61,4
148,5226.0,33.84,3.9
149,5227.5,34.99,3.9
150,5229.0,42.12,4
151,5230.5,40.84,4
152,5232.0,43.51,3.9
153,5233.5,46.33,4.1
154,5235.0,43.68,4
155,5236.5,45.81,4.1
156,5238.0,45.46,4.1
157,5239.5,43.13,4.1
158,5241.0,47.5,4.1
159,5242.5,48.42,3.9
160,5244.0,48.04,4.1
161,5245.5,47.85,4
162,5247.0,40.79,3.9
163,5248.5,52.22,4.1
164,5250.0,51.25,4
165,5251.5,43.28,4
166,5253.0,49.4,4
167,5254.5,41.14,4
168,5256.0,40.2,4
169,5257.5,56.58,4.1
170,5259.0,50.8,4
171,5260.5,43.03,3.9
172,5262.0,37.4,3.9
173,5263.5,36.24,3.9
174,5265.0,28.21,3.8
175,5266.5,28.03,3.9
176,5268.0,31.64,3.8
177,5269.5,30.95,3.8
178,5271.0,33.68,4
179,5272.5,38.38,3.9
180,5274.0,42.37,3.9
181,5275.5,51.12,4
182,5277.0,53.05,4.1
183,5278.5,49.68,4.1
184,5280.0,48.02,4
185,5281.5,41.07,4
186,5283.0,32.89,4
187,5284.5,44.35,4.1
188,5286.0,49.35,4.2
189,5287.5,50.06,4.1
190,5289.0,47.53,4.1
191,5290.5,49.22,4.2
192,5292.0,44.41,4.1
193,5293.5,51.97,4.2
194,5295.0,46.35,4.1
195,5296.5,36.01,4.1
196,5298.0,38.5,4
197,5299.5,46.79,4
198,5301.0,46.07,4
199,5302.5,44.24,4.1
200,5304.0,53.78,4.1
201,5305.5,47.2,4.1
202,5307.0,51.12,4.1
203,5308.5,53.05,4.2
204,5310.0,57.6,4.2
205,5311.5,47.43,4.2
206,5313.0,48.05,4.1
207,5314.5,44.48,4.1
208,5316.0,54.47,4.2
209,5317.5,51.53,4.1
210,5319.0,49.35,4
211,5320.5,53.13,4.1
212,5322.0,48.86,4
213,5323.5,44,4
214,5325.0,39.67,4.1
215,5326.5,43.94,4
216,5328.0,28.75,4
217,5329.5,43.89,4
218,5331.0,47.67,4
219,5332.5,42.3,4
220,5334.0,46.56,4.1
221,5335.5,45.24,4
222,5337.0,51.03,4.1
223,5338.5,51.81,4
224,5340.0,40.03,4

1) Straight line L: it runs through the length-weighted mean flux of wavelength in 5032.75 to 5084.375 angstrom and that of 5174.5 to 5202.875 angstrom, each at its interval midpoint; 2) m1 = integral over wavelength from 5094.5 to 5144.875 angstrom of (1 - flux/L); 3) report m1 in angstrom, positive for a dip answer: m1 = -1.3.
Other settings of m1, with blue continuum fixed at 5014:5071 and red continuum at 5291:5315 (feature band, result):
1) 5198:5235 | 5.23 angstrom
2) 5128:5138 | 2.41 angstrom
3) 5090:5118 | 2.24 angstrom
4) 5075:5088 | 1.36 angstrom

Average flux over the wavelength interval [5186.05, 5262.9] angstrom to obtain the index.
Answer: 39.2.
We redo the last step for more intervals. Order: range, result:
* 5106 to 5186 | 28.5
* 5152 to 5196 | 27.2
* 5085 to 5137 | 31.1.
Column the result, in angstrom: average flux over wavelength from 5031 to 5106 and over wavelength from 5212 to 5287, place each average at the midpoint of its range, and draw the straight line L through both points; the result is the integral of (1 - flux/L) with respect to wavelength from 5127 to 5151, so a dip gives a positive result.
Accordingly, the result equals 4.4 angstrom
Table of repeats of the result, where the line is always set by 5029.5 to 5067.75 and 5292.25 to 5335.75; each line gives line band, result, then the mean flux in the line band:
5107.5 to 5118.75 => 0.67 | 33.7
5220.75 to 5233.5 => 0.21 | 41.2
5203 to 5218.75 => 3.97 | 30.8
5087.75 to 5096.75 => 0.69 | 32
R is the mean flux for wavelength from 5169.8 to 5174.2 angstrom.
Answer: 17.9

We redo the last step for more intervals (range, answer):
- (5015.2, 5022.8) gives 33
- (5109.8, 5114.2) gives 33.2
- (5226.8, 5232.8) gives 40.5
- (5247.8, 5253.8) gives 48.9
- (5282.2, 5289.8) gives 44.8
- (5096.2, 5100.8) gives 36.9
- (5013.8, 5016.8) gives 24.1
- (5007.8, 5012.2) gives 30.9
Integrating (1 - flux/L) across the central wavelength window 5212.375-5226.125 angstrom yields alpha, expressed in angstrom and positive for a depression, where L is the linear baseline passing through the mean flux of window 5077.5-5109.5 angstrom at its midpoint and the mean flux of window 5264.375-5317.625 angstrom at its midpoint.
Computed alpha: -0.66 angstrom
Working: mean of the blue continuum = 31.3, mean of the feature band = 41.8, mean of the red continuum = 44.8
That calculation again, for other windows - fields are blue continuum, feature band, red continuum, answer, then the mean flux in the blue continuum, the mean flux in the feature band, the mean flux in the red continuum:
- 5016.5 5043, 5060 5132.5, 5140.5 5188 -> -2.87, 31.9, 30.8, 27.3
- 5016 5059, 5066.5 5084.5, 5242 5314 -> 2.51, 32.9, 29.9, 44.8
